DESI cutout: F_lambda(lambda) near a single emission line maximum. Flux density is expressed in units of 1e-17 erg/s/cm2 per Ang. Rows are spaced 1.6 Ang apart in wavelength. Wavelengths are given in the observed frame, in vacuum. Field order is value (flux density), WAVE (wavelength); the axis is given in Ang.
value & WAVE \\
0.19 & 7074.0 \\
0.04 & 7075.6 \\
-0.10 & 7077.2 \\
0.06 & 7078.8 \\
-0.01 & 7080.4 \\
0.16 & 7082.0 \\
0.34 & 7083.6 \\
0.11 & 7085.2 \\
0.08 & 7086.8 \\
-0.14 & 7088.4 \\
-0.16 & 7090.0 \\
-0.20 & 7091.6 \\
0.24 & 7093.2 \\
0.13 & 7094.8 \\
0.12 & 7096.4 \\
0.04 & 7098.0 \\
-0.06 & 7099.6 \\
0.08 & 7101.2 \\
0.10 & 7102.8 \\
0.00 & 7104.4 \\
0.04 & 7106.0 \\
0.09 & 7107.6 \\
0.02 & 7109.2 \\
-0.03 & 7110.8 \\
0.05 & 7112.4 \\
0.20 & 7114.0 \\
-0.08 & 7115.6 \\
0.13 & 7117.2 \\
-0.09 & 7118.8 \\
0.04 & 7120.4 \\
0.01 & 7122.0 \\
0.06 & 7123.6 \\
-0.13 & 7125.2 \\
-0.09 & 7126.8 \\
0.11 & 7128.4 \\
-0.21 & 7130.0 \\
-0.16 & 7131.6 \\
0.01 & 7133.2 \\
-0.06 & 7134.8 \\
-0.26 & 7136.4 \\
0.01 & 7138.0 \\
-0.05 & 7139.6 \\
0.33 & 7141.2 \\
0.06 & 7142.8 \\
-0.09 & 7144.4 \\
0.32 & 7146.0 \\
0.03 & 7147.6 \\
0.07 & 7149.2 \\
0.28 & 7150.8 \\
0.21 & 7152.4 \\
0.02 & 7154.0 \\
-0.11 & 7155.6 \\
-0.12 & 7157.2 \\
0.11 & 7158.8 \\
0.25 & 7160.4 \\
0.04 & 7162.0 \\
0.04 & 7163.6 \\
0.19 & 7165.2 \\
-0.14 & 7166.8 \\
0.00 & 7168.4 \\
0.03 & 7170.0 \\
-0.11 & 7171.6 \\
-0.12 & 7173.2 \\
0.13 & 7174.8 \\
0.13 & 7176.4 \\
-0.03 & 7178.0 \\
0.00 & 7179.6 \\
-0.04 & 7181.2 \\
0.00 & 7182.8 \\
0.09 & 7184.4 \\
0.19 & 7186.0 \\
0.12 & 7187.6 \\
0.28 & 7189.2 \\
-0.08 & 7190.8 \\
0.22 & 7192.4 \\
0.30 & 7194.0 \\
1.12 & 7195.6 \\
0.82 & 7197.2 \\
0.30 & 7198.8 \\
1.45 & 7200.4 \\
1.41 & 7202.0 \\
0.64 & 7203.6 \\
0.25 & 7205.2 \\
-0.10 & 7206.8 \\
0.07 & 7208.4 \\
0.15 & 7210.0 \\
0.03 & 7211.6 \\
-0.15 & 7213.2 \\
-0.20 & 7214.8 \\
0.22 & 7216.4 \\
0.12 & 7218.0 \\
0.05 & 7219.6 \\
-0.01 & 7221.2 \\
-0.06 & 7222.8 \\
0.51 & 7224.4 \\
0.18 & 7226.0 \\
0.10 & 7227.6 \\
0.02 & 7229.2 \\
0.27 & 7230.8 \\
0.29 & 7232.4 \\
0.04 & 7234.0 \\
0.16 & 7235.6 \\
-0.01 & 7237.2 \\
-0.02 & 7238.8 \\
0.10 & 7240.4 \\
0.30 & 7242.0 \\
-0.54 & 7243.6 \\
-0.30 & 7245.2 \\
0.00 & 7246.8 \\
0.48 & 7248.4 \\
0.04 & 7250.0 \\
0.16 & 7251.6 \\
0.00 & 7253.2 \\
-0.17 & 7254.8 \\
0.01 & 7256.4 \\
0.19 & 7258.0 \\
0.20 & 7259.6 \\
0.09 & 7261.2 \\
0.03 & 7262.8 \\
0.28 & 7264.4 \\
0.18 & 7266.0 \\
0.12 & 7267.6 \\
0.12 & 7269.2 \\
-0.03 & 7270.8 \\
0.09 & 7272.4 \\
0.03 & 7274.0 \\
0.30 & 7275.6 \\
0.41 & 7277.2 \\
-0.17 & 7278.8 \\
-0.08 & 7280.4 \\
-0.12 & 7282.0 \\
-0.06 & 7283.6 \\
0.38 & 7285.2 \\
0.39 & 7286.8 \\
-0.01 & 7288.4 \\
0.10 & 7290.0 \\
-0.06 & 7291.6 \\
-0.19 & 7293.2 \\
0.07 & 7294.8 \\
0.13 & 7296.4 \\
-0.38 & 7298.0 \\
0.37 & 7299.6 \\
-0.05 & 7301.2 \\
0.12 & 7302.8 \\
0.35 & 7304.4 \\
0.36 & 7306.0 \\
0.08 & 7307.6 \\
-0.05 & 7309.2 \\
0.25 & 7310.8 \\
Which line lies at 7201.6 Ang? [O II] 3727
